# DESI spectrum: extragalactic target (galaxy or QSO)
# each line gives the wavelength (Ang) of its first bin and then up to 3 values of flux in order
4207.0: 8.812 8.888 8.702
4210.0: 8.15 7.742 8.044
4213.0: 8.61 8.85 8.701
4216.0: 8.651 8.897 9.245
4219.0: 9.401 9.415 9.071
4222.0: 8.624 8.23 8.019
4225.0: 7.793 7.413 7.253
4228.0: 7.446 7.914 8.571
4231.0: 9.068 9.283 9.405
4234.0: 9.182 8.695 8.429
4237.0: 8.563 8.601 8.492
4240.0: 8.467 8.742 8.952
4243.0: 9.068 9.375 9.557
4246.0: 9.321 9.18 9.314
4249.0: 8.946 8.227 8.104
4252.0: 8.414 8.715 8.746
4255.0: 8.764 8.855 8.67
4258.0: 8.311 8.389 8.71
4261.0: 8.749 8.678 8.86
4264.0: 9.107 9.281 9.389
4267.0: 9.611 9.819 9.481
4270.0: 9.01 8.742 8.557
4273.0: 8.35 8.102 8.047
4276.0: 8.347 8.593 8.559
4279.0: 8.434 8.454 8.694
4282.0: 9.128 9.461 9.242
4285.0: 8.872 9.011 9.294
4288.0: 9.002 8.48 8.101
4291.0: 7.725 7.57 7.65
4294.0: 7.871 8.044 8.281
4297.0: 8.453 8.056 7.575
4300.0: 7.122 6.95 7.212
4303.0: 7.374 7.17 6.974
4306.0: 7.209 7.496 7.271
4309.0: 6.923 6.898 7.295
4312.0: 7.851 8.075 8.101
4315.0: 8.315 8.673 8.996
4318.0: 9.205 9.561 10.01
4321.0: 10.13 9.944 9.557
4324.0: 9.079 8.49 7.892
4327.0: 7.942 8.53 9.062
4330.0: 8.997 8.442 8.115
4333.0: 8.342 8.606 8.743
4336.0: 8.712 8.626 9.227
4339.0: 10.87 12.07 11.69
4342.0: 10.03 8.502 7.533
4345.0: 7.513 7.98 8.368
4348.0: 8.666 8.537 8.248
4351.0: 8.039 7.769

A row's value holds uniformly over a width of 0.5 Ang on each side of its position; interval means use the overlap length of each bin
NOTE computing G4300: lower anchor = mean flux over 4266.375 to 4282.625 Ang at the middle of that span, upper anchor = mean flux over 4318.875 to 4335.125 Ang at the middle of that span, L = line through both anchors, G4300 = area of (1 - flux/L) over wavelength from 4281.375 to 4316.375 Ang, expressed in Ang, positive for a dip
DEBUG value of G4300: 3.4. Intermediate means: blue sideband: 8.76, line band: 7.96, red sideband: 8.9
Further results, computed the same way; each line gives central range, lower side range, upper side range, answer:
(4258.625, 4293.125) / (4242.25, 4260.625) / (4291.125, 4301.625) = -2.12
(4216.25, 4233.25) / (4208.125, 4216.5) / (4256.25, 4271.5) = 0.11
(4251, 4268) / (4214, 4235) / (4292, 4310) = -1.58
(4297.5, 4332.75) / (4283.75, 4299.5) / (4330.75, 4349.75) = 1.85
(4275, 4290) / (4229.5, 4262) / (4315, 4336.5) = 0.12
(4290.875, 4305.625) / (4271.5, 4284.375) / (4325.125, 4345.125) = 1.93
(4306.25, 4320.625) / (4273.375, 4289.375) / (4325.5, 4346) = 1.09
